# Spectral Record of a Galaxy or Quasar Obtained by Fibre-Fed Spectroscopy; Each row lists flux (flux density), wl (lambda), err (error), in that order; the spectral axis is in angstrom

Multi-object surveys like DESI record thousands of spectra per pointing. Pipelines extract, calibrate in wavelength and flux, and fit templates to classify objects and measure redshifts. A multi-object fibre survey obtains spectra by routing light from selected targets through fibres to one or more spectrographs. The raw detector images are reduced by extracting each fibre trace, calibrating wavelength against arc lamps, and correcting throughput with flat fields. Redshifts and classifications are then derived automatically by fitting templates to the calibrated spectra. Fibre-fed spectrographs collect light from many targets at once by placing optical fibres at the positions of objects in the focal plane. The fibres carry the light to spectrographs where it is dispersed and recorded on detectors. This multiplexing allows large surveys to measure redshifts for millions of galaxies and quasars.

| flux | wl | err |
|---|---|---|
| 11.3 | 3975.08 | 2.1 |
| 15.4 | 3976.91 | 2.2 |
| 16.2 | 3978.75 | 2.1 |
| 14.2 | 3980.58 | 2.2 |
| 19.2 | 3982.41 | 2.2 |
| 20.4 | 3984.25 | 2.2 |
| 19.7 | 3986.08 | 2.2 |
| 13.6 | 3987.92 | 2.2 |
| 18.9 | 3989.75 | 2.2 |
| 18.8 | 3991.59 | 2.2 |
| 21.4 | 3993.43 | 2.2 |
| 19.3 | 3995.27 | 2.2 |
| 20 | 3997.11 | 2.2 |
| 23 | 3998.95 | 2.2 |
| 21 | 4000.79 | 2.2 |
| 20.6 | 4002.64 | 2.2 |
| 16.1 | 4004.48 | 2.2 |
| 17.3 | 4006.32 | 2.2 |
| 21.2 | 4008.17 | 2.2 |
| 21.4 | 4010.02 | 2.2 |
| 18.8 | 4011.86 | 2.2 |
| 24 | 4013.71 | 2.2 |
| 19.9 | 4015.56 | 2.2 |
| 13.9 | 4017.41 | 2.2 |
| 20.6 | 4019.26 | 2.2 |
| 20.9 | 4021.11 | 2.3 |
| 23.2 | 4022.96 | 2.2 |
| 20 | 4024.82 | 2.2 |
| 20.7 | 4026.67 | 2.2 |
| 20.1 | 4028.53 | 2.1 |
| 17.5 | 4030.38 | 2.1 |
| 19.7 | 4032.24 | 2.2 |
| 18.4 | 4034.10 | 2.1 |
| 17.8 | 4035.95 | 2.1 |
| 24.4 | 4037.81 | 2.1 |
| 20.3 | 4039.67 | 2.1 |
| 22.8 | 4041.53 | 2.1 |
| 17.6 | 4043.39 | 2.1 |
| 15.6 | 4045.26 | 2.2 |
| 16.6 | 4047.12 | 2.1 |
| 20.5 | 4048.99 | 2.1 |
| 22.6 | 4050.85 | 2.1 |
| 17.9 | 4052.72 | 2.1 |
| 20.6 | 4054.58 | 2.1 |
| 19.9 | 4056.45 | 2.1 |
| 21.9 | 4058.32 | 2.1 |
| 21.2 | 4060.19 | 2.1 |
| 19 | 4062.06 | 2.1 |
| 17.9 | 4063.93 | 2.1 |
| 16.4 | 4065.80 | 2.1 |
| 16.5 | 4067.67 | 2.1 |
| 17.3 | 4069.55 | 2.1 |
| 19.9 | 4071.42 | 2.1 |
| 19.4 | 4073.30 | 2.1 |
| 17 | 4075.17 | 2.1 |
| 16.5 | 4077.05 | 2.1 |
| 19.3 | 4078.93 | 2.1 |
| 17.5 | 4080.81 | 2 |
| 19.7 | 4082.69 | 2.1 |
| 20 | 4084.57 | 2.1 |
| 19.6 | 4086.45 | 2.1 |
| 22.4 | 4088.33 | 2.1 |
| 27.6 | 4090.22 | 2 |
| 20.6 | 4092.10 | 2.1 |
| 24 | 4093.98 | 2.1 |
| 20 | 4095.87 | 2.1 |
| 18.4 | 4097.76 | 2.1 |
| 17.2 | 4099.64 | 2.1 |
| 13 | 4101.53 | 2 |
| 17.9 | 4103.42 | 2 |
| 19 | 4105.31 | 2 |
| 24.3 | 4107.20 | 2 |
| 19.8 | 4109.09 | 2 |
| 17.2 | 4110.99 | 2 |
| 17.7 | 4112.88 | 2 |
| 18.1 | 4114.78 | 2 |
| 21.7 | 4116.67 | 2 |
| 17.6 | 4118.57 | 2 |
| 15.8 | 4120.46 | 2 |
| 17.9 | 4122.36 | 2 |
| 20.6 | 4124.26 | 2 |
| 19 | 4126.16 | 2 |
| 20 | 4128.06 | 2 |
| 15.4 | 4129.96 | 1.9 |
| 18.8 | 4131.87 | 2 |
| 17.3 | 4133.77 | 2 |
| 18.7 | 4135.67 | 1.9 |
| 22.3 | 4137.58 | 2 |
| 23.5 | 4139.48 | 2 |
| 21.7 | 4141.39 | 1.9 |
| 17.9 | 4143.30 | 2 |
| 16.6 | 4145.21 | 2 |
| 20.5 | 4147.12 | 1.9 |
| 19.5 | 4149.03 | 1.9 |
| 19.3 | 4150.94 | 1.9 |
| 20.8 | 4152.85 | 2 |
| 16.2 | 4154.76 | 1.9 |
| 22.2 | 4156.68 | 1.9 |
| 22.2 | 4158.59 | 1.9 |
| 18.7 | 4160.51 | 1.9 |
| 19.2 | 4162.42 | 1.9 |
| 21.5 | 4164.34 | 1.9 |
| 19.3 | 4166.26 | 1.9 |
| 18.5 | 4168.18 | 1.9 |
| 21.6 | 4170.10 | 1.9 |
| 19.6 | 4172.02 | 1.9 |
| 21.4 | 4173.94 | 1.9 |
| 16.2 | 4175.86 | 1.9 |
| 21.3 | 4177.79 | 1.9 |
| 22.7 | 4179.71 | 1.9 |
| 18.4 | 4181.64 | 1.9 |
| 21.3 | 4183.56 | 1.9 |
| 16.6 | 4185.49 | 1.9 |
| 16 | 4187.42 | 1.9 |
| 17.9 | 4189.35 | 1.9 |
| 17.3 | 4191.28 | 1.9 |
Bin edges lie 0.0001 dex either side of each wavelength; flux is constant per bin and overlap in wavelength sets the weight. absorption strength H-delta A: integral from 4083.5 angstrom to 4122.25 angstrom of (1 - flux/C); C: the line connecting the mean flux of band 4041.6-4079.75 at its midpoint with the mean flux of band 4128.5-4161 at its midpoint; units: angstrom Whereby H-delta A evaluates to -0.8 angstrom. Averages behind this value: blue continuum 18.8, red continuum 19.5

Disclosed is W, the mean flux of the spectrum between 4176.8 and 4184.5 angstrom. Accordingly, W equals 20.9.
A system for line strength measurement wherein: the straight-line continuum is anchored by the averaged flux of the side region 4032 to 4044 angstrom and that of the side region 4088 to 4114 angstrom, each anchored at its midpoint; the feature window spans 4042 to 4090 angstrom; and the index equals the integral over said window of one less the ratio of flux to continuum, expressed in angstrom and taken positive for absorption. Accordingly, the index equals 2.4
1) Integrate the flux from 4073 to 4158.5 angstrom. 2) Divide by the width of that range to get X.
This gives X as 19.4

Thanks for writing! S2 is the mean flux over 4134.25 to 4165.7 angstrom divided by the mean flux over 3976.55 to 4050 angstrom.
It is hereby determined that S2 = 1.0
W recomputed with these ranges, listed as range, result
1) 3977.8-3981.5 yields 15.2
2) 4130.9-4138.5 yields 19.2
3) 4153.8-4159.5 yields 20.2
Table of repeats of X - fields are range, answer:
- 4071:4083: 18.3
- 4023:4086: 19.2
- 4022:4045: 20.1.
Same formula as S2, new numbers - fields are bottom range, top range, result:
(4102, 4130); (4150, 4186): 1.06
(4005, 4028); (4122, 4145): 0.96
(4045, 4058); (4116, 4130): 0.96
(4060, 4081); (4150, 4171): 1.10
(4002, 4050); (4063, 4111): 0.98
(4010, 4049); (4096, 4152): 0.96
